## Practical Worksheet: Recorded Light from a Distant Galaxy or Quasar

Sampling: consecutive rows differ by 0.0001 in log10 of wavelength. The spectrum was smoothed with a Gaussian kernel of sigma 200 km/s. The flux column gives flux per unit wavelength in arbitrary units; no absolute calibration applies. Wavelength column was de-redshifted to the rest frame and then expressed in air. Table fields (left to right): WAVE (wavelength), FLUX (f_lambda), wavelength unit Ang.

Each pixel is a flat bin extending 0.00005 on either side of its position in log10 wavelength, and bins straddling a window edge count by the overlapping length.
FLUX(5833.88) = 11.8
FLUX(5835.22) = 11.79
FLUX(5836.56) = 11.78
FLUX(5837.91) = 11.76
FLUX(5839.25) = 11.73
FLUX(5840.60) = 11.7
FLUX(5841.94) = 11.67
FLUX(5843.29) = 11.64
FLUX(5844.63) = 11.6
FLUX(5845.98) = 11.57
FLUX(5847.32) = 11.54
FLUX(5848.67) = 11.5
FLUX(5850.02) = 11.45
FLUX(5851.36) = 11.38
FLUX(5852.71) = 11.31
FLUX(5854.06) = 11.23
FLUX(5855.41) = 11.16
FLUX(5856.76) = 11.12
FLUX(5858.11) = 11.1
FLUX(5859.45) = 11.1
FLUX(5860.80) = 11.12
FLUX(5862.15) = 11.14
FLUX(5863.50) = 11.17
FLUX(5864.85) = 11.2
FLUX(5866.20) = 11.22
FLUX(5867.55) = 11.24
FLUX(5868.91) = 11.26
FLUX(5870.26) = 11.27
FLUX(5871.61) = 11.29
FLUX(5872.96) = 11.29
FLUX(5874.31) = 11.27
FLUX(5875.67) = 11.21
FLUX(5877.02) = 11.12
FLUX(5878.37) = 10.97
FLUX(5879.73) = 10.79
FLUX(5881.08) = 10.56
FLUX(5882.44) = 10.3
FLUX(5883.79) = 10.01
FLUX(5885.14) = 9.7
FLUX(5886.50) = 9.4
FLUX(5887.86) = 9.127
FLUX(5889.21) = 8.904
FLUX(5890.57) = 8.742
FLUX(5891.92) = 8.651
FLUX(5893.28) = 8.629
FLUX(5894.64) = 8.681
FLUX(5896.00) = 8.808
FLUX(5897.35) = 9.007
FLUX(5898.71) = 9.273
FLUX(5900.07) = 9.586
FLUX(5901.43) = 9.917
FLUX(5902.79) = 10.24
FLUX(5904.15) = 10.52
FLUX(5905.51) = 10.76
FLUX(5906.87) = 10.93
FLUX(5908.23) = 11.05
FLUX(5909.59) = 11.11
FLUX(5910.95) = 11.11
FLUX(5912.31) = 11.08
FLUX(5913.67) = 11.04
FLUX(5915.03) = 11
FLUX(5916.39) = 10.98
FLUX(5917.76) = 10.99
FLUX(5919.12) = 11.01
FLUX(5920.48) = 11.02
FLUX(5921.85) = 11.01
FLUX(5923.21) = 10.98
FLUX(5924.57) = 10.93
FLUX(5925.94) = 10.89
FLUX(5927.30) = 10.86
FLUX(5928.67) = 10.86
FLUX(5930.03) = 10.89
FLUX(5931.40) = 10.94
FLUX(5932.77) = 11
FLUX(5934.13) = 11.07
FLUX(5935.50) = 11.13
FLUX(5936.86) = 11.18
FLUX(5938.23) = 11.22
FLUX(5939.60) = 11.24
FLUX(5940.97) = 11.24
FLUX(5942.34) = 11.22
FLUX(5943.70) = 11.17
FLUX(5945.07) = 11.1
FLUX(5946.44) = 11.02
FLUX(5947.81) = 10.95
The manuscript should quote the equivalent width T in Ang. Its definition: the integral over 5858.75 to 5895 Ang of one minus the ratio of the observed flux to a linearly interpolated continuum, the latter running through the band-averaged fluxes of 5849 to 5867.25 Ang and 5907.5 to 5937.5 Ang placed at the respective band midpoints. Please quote 2.4 Ang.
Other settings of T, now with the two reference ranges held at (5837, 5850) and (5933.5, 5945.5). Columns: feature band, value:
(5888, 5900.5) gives 2.71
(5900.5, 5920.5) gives 0.85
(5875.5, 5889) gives 1.43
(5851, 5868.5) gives 0.54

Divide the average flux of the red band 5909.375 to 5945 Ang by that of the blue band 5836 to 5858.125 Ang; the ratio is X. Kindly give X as 1.0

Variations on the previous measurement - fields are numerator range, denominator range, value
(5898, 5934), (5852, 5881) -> 0.97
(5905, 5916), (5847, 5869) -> 0.98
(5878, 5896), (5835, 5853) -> 0.82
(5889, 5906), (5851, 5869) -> 0.84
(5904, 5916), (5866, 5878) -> 0.98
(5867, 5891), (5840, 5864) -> 0.92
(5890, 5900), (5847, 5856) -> 0.78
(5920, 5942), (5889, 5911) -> 1.13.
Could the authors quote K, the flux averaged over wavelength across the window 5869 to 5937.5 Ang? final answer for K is 10.5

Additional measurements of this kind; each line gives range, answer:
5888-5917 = 9.99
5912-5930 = 11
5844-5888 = 11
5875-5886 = 10.6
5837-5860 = 11.5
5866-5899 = 10.1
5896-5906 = 9.81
